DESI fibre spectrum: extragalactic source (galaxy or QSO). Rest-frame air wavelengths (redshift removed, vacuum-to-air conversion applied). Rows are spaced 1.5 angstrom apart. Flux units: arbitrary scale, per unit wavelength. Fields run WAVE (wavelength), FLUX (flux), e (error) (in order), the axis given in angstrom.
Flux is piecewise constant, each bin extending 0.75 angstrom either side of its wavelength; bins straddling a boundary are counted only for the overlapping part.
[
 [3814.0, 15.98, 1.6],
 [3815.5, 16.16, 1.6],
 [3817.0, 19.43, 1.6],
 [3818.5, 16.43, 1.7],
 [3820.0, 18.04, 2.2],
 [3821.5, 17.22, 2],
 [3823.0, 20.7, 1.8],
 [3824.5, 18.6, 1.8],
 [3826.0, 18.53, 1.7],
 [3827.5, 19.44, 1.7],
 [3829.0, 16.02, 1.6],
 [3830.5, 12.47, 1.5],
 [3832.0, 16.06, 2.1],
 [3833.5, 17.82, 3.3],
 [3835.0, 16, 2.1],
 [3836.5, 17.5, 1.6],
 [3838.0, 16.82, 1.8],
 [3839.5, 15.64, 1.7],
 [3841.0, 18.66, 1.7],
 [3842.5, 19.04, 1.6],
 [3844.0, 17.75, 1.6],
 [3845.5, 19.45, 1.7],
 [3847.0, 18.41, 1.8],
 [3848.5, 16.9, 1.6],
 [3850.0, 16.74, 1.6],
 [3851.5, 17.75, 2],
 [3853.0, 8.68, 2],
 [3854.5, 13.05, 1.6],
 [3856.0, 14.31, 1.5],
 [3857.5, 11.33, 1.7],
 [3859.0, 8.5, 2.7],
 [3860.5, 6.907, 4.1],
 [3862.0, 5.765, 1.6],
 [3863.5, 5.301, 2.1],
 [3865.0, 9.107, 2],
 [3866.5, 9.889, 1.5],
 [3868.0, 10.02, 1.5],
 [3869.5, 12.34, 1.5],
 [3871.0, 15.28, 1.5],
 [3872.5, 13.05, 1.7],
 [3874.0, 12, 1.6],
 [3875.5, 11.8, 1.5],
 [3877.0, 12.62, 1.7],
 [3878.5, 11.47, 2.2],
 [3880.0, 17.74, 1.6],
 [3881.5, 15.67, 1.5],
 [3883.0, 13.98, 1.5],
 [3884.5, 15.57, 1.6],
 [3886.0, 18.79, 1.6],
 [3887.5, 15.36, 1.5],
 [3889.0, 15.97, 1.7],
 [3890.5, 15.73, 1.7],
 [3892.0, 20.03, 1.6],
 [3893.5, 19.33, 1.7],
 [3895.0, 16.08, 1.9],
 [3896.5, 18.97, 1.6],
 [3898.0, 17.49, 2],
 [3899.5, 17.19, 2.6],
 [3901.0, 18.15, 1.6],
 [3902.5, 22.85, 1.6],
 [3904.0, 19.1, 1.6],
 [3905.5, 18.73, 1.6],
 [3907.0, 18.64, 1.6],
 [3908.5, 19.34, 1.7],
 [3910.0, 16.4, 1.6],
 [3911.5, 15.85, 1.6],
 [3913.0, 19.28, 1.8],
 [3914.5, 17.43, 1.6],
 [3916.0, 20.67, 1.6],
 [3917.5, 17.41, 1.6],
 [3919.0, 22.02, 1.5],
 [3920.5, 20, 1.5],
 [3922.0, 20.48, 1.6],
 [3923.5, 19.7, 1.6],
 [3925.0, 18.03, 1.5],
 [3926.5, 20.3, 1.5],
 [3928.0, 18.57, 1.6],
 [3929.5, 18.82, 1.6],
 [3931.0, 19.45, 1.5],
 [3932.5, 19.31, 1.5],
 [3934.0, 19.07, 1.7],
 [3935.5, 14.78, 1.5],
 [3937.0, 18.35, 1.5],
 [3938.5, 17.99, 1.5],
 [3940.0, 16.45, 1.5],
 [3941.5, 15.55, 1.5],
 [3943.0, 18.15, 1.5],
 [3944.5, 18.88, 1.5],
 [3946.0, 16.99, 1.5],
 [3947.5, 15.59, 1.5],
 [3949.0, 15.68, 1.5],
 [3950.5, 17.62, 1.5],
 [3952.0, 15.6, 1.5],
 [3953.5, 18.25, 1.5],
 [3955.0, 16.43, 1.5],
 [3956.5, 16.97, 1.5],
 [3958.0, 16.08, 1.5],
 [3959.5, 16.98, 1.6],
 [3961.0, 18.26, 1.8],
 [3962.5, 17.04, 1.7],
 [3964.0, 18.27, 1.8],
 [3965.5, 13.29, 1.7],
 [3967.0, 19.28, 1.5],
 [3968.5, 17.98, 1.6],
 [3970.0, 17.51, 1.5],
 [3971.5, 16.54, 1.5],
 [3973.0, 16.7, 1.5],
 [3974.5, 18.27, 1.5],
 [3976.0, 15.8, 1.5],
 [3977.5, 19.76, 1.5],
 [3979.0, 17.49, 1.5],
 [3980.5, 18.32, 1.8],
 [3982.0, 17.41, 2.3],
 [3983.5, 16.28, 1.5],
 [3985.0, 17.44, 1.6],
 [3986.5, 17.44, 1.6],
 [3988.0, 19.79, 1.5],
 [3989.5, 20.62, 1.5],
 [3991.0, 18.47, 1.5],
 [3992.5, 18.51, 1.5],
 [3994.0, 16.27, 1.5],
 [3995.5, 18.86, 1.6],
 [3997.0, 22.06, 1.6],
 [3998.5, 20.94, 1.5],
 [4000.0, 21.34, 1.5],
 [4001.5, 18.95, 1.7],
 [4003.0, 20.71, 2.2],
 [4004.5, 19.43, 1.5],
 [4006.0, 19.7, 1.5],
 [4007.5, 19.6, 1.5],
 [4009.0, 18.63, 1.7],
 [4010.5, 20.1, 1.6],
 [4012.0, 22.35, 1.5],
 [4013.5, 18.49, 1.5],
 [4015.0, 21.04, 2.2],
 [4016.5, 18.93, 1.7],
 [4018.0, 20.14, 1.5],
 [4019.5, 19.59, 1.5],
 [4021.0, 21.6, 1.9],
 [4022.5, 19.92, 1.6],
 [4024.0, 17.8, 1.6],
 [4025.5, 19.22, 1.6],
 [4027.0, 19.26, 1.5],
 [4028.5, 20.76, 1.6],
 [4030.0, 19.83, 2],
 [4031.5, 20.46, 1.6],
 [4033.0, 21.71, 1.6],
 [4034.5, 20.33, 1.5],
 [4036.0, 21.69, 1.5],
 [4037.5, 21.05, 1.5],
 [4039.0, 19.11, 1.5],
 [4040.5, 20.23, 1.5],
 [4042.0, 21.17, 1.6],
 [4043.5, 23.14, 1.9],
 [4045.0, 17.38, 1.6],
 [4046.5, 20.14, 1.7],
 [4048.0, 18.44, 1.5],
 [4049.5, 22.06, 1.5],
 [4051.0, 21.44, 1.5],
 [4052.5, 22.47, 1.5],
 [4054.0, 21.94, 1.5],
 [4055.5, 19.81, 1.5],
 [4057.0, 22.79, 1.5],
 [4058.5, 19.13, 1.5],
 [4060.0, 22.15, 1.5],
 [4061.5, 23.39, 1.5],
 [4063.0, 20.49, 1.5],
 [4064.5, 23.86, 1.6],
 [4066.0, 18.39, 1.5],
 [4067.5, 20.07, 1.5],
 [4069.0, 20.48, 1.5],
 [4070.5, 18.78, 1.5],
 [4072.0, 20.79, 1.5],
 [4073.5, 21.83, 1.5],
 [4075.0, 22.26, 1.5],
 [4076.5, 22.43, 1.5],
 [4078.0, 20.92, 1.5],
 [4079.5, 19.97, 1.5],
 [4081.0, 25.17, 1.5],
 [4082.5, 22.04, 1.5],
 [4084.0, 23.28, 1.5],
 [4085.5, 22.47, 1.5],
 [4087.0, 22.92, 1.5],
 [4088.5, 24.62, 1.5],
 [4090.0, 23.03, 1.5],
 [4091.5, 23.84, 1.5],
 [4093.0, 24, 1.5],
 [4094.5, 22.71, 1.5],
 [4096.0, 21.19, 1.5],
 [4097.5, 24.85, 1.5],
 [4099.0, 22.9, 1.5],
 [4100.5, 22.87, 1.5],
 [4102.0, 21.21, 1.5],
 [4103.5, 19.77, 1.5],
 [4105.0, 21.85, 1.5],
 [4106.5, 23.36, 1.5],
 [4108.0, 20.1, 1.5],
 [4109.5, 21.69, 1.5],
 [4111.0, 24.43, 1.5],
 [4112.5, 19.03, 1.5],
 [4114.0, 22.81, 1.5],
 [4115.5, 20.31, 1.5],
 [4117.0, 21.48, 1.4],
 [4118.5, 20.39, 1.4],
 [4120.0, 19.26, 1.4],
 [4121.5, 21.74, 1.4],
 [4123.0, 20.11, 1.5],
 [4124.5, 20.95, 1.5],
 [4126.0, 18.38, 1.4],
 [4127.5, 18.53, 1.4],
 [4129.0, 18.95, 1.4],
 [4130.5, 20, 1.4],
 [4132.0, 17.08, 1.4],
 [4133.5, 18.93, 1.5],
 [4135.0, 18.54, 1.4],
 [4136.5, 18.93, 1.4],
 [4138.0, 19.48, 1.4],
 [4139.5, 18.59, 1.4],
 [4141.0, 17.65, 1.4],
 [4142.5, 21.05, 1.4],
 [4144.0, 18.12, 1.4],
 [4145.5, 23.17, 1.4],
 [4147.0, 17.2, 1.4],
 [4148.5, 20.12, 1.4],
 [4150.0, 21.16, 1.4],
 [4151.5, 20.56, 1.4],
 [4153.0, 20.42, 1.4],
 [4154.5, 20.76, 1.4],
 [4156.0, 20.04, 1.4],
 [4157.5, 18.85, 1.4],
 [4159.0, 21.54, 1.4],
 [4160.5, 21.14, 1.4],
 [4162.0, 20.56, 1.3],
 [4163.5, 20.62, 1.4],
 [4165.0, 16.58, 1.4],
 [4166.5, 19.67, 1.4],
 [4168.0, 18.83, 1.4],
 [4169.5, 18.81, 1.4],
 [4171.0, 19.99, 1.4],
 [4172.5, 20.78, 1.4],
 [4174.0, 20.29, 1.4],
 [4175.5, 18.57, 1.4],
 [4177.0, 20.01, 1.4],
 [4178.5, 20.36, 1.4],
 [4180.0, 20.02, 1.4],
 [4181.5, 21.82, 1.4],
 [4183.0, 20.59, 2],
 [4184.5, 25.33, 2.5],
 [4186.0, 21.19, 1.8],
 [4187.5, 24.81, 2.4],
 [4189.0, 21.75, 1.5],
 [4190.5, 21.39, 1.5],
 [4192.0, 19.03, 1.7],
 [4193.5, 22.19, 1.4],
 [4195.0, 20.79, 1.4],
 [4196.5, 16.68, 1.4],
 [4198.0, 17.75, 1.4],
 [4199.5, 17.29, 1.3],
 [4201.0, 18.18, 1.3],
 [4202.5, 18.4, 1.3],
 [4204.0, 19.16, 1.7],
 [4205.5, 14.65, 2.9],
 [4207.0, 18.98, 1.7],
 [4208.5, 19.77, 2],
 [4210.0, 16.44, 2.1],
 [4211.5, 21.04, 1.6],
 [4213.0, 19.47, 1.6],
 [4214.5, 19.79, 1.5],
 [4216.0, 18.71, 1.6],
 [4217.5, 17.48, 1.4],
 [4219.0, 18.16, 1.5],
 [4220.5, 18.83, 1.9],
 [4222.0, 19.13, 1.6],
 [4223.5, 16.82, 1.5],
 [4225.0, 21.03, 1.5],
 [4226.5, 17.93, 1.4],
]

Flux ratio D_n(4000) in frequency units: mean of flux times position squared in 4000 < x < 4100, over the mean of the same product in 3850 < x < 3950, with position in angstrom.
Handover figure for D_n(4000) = 1.4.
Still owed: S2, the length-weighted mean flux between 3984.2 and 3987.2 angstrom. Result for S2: 17.4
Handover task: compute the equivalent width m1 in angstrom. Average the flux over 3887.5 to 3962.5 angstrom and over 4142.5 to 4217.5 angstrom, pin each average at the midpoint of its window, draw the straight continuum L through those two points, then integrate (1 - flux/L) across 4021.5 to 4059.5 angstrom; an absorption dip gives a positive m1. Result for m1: -3.3 angstrom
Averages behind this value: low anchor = 18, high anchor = 19.9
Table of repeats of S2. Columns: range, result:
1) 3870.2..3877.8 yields 12.9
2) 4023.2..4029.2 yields 19.3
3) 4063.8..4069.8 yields 20.7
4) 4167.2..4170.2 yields 18.8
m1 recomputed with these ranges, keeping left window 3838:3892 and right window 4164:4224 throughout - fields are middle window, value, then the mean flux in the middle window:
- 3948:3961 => -1.16 angstrom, 16.8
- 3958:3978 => -2.12 angstrom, 17.3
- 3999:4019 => -4.45 angstrom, 20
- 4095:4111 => -3.71 angstrom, 22.1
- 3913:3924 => -3.62 angstrom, 19.6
